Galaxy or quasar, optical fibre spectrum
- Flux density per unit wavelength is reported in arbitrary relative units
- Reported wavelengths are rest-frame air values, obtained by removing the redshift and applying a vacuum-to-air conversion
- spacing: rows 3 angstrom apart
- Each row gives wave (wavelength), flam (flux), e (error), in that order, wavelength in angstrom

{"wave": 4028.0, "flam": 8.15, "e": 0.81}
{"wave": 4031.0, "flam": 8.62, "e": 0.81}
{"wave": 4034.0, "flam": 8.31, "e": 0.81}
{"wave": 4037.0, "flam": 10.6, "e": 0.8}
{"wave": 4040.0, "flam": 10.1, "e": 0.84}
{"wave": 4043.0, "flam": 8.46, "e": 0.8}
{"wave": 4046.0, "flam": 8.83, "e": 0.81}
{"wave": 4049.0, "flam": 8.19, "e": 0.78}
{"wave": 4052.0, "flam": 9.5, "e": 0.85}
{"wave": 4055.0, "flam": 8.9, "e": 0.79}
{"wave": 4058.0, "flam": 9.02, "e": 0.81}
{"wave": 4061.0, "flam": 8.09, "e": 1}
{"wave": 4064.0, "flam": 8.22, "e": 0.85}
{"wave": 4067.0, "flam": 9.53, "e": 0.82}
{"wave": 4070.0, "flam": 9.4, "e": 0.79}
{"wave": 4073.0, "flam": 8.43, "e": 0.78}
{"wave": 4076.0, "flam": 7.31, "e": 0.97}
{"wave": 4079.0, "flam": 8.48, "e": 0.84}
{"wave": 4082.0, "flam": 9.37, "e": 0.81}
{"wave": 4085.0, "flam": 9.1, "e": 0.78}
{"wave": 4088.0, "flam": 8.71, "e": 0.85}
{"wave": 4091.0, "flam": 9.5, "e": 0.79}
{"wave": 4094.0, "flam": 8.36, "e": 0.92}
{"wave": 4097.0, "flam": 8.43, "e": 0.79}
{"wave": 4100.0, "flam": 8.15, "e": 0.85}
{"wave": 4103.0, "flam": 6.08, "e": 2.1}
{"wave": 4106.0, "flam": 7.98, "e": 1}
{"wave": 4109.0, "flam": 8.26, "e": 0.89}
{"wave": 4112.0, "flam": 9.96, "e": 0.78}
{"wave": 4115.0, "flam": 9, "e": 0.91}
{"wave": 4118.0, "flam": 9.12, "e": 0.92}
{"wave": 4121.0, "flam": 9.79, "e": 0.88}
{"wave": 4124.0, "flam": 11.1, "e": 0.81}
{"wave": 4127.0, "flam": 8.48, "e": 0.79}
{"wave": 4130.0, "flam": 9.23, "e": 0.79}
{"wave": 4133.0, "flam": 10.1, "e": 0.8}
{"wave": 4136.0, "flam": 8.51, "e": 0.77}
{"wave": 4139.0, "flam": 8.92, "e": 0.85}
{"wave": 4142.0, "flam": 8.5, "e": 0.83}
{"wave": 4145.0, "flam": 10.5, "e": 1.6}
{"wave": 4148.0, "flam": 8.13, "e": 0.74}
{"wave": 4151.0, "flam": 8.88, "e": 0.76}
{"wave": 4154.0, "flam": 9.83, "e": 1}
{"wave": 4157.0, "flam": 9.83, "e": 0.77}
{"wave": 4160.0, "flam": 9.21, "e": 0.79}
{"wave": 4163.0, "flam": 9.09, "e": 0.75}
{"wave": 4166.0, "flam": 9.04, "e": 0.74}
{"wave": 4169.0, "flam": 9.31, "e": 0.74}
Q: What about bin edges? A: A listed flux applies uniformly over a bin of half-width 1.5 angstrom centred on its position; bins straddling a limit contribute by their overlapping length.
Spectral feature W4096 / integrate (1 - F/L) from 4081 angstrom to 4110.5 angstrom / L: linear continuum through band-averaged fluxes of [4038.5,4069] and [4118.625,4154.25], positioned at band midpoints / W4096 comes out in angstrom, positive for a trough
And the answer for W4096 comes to 2.3 angstrom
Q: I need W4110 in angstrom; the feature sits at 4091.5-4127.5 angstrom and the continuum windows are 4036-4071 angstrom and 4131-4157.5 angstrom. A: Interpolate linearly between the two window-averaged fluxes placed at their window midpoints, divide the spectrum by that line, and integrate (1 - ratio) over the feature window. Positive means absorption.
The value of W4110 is 1.6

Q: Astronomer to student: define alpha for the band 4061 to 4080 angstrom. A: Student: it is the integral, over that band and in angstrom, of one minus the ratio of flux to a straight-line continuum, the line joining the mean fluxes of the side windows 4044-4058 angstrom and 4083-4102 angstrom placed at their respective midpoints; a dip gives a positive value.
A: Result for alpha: 0.5 angstrom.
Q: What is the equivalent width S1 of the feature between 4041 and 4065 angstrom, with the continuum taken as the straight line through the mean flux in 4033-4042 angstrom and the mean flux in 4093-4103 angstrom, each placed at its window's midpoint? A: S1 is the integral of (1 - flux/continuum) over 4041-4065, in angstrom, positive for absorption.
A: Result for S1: 1.4 angstrom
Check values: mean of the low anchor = 9.68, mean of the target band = 8.69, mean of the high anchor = 7.98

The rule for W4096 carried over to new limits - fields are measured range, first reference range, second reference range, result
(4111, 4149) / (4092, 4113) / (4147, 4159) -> -2.7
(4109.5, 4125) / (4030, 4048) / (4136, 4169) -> -0.8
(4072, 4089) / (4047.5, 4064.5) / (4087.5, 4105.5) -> -0.4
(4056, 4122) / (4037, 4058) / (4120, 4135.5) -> 5.3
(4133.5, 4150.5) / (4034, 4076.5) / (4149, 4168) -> 0.4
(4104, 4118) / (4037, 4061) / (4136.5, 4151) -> 0.4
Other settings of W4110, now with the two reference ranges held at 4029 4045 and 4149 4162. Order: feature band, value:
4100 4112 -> 1.9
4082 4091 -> 0.2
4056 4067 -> 0.7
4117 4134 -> -0.6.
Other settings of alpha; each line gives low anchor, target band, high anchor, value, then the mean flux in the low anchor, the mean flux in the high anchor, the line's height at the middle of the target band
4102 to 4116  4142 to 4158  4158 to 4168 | -0.7 angstrom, 8.31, 9.16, 8.95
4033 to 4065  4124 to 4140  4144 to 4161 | 0.1 angstrom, 8.95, 9.37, 9.29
